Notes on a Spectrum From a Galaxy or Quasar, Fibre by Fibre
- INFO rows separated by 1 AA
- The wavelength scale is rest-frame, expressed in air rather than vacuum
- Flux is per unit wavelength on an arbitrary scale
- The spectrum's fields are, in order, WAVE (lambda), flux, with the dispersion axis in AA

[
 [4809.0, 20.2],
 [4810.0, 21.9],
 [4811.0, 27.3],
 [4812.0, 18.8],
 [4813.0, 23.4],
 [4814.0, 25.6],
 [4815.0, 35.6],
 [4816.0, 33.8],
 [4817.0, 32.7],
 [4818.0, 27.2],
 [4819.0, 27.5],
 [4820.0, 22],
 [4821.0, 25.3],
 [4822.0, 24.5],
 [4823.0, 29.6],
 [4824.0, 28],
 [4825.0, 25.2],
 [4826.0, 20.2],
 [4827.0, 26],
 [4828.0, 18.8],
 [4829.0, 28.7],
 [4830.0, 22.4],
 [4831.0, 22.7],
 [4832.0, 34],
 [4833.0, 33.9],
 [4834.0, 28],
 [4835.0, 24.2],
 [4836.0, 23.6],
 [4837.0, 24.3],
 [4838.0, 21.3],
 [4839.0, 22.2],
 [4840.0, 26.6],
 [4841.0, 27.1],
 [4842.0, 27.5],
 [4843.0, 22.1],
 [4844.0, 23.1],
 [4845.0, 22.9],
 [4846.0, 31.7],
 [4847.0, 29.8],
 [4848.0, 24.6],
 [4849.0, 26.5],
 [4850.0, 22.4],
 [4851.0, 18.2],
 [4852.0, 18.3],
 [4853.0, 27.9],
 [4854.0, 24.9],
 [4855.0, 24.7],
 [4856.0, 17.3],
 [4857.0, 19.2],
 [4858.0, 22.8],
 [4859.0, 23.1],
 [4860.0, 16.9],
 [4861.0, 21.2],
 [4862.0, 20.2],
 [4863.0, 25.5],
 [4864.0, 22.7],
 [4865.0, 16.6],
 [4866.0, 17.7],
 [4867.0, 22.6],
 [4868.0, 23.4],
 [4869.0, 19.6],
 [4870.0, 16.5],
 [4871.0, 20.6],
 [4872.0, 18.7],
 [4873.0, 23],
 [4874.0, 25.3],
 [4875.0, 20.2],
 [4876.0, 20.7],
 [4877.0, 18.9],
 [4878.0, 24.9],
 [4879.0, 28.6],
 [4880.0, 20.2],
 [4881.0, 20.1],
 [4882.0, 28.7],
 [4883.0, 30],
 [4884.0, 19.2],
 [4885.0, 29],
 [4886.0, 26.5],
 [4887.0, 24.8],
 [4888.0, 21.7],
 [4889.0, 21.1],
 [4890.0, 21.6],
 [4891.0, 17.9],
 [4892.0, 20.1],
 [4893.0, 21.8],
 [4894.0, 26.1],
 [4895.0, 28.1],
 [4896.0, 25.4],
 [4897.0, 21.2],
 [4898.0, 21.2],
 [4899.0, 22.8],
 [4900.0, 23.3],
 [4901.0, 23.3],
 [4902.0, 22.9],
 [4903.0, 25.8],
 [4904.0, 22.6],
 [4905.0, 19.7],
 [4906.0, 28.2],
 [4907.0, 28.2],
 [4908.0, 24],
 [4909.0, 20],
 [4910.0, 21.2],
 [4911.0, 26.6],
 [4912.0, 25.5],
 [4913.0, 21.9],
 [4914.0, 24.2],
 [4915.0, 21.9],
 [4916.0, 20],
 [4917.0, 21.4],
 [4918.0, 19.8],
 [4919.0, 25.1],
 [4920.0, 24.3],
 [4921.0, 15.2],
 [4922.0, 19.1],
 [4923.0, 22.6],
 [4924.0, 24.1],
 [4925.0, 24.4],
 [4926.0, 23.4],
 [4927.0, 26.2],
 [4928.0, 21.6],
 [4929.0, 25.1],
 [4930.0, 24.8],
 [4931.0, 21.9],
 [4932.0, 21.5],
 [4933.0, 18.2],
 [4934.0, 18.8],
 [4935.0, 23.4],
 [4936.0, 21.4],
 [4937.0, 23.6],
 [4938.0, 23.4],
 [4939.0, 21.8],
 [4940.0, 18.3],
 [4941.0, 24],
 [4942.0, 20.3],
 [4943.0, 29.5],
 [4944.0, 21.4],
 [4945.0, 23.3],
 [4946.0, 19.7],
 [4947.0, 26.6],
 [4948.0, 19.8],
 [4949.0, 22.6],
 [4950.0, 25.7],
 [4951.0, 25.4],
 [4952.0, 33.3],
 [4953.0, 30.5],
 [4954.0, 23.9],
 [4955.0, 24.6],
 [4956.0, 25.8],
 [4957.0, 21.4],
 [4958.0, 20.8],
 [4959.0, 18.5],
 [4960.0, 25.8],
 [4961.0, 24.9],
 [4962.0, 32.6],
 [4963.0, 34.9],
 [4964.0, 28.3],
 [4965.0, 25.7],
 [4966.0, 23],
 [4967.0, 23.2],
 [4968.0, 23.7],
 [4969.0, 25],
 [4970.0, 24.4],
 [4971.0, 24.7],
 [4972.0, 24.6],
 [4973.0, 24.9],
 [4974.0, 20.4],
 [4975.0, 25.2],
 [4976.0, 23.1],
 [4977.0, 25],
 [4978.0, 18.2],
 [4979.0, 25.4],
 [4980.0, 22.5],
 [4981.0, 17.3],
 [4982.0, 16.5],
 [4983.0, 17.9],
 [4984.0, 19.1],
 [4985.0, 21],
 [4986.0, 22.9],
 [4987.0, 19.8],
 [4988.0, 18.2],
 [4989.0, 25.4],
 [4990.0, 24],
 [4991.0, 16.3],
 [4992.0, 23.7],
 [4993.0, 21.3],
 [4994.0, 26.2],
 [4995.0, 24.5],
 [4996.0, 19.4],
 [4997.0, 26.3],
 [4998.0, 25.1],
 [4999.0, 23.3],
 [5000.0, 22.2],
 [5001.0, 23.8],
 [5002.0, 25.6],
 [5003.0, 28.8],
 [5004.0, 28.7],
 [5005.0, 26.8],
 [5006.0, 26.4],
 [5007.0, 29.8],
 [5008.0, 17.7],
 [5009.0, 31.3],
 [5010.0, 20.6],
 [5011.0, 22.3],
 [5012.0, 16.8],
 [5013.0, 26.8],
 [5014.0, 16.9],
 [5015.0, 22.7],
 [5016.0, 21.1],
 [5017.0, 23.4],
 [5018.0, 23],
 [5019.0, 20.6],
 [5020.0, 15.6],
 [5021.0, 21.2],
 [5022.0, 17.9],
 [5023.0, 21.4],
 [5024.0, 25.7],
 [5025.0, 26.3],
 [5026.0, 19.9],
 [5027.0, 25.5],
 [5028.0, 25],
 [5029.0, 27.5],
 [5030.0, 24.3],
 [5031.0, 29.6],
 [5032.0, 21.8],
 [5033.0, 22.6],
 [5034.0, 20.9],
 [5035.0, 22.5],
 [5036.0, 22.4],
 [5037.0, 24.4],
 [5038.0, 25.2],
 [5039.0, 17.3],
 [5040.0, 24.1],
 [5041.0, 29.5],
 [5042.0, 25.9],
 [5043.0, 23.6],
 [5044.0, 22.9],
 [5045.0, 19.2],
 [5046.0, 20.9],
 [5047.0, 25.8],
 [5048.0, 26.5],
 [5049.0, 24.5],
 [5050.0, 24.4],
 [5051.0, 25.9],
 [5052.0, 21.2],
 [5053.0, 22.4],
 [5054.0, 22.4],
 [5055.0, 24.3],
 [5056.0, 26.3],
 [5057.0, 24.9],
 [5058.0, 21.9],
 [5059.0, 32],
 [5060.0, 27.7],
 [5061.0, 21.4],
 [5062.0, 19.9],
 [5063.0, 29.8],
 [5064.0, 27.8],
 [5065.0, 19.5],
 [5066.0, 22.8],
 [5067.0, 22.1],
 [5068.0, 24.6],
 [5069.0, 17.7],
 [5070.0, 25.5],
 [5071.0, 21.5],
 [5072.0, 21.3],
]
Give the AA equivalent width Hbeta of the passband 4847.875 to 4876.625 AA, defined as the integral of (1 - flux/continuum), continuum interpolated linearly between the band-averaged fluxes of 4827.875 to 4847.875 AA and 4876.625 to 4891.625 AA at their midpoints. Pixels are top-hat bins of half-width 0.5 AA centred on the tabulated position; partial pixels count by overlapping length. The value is 3.8 AA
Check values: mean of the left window 25.9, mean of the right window 23.6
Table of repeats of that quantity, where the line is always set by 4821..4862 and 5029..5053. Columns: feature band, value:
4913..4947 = 2.6 AA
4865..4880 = 1.9 AA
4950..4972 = -1.6 AA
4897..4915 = 0.5 AA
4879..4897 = 0.4 AA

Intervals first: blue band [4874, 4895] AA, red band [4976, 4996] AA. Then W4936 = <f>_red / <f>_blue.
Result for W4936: 0.9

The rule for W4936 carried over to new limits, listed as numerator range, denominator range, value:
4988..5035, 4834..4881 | 1.03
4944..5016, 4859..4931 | 1.05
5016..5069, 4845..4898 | 1.04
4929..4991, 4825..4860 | 0.96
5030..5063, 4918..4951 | 1.06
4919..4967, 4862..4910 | 1.04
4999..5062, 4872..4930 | 1.02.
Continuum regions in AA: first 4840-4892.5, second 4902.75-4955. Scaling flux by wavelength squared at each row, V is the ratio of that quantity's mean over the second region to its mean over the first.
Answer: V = 1.0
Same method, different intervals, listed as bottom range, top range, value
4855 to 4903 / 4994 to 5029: 1.11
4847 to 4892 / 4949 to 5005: 1.12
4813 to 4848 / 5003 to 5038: 0.96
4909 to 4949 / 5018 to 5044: 1.08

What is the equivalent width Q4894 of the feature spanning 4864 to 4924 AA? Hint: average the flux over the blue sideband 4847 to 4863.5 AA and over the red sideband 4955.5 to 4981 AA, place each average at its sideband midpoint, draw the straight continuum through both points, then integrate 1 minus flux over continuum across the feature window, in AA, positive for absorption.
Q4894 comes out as 1.2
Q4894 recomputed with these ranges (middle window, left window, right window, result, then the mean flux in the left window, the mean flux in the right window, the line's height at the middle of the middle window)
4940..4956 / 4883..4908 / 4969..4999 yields -1.2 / 23.6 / 22.2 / 22.8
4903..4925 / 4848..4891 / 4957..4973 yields 0.8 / 22.2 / 25.2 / 23.6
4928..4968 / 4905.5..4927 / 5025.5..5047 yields -1.5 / 23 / 23.6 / 23.2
